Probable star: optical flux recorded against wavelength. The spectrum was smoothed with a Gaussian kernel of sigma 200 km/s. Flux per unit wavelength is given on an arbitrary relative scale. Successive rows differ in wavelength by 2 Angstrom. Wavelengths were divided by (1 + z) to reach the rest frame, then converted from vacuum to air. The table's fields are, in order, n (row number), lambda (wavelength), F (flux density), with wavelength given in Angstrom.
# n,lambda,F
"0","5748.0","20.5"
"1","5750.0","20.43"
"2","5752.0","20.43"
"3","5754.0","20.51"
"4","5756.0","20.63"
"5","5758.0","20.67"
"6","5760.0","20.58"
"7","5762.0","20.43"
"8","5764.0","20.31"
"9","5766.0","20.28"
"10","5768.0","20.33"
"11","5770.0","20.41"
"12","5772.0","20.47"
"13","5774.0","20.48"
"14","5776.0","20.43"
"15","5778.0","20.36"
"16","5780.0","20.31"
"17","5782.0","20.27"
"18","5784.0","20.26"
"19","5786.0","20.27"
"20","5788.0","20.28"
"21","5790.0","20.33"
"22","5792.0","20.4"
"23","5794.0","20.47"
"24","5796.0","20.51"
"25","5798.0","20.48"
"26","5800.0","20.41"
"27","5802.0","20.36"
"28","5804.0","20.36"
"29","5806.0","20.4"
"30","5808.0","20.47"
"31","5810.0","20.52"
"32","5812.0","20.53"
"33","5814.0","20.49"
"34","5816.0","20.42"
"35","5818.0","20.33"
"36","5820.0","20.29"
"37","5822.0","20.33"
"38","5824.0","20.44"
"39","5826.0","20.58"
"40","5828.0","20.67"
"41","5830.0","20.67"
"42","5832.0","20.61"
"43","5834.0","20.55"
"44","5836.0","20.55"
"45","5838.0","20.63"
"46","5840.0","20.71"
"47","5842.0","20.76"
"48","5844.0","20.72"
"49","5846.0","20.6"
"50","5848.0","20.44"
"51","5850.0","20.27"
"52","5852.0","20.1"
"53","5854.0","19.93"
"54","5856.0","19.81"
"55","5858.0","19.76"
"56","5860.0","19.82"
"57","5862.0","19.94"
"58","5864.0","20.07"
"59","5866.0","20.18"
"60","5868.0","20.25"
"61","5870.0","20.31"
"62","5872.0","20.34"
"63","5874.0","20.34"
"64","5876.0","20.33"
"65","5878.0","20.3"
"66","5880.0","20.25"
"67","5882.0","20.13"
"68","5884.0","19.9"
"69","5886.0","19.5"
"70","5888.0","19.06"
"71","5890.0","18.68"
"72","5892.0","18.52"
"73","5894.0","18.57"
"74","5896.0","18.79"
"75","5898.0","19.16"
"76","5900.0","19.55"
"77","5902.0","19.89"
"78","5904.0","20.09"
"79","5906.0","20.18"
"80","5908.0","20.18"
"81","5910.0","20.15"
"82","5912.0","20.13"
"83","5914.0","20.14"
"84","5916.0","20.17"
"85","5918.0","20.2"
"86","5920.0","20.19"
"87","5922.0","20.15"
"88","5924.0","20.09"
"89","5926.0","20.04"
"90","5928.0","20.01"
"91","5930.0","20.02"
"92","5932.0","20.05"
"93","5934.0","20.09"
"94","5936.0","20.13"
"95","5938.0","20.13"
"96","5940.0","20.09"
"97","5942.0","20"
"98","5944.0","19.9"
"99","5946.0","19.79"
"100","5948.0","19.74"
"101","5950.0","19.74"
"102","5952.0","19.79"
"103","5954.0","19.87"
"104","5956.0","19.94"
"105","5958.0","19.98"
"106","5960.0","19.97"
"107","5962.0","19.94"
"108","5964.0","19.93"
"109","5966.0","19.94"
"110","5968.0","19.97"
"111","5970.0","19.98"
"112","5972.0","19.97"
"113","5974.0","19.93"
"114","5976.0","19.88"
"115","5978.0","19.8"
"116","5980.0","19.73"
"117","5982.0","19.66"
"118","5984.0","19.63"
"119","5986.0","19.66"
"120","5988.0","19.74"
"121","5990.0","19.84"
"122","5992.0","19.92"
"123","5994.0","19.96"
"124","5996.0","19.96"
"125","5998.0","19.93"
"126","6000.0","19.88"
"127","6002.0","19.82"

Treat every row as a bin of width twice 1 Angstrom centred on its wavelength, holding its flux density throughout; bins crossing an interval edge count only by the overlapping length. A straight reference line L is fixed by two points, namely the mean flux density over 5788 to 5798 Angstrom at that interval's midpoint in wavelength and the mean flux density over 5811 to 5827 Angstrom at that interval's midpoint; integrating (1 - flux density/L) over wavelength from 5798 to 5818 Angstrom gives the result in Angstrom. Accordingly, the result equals -0.01 Angstrom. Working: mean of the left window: 20.4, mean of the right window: 20.4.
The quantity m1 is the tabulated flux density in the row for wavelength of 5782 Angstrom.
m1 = 20.27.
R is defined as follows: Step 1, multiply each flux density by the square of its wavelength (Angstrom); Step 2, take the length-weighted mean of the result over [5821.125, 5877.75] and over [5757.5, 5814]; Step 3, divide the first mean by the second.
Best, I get 1.0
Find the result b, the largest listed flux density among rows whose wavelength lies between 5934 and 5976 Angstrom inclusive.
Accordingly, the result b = 20.13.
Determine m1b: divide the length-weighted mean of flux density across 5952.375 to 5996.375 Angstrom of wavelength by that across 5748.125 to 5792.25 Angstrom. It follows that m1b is 0.97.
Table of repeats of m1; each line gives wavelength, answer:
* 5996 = 19.96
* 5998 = 19.93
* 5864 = 20.07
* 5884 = 19.9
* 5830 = 20.67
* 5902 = 19.89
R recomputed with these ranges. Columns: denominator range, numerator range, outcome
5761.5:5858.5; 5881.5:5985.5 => 1.01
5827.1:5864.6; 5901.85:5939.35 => 1.01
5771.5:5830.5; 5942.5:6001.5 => 1.03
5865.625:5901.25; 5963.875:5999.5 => 1.04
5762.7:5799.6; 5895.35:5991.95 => 1.03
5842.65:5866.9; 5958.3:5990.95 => 1.03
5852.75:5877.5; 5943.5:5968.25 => 1.02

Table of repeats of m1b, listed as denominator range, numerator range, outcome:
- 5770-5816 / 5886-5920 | 0.96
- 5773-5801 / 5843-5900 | 0.97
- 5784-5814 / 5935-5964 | 0.98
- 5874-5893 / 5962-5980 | 1.01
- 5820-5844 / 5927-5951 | 0.97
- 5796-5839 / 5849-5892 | 0.97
